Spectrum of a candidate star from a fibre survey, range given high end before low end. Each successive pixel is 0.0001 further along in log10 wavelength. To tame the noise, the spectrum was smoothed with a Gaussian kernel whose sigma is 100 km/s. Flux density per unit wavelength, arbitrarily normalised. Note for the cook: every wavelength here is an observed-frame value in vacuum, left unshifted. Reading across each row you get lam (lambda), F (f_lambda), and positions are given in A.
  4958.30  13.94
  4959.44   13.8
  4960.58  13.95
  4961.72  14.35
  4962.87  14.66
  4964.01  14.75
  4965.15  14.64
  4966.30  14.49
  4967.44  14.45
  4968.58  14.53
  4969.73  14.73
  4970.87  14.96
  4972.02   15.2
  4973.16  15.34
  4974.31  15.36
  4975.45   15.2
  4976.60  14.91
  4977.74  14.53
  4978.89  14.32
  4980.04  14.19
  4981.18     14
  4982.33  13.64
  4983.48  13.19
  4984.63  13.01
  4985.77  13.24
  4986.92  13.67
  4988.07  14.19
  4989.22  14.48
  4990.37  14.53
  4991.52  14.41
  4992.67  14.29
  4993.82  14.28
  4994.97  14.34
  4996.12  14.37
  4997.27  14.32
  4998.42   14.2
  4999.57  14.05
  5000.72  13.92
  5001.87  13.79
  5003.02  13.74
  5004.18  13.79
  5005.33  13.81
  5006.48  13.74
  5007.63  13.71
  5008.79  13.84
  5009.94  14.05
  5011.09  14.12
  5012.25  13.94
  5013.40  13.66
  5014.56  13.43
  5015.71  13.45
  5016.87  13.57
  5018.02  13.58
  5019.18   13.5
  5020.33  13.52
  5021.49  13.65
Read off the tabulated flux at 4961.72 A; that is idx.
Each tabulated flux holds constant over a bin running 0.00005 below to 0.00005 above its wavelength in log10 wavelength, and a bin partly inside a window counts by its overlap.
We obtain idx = 14.35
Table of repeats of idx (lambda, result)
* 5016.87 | 13.57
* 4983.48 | 13.19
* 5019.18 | 13.5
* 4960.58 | 13.95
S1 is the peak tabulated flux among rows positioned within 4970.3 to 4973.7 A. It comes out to 15.34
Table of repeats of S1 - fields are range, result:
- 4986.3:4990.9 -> 14.53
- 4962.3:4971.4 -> 14.96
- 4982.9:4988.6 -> 14.19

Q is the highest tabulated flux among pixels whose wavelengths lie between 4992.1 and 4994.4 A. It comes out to 14.29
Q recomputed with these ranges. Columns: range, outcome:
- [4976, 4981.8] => 14.91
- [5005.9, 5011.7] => 14.12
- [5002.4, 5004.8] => 13.79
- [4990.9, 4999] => 14.41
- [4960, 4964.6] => 14.75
